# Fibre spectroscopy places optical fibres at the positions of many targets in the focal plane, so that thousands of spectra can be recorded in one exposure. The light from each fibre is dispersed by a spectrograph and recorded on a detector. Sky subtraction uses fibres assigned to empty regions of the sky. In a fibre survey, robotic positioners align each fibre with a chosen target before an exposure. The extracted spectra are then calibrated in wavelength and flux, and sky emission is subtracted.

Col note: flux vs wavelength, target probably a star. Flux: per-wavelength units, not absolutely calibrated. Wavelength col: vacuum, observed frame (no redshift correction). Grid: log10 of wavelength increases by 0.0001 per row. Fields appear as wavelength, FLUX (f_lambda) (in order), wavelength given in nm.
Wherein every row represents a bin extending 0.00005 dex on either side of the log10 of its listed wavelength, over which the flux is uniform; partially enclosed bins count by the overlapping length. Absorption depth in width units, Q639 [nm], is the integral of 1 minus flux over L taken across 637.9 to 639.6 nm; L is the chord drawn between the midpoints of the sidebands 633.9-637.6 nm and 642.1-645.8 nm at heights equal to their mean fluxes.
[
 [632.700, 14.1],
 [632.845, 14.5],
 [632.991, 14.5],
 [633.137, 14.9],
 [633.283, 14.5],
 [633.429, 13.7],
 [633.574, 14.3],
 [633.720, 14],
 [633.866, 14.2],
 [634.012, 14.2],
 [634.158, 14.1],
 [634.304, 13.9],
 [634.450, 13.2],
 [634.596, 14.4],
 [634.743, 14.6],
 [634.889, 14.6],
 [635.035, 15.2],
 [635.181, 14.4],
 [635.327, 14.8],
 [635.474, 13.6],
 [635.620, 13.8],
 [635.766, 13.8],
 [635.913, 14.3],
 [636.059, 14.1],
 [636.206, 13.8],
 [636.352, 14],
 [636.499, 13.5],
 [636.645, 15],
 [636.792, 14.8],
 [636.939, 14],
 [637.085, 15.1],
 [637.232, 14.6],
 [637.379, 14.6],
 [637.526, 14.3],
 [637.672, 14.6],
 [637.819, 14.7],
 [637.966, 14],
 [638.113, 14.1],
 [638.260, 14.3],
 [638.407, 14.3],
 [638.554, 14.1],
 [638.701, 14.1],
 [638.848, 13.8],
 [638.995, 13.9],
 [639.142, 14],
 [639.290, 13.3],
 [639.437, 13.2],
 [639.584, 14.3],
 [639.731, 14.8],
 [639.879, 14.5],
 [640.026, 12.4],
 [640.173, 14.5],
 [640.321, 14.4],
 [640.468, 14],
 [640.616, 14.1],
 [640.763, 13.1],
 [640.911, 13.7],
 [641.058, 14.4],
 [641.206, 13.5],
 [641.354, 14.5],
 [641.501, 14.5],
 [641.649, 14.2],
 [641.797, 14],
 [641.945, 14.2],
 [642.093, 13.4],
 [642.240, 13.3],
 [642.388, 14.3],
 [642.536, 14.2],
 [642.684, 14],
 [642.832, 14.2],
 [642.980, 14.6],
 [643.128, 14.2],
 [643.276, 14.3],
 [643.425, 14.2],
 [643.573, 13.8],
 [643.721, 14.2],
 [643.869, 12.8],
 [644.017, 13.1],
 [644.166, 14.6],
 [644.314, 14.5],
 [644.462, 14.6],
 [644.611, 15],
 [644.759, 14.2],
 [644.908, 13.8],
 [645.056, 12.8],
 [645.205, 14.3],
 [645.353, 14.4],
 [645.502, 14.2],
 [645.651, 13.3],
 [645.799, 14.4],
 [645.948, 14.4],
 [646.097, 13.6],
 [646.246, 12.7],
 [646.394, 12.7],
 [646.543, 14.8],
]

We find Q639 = 0.029 nm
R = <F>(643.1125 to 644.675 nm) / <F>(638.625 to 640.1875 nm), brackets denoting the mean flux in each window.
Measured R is 1.02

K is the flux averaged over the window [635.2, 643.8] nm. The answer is 14.1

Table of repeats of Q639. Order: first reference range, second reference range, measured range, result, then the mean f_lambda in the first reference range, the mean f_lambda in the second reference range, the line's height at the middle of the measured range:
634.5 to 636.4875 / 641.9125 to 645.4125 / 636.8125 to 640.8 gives 0.00 nm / 14.2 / 14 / 14.1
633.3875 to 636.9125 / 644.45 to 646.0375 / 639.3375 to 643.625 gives 0.03 nm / 14.2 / 14.1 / 14.1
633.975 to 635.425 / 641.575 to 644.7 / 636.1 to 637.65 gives -0.01 nm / 14.3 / 14.1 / 14.3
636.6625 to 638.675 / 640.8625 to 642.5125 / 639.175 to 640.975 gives 0.04 nm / 14.4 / 14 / 14.2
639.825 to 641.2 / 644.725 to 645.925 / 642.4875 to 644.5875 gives -0.03 nm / 13.9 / 13.9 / 13.9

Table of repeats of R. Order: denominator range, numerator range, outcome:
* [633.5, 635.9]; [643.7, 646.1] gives 0.99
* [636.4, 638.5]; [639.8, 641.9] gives 0.97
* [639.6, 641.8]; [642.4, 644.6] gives 1.01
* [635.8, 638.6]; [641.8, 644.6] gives 0.98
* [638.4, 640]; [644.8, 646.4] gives 0.98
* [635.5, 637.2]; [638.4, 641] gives 0.98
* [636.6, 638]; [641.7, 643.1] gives 0.96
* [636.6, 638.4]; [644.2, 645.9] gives 0.98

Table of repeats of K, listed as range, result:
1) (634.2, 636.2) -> 14.2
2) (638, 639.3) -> 14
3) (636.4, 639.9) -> 14.2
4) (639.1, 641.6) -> 14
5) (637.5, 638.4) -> 14.3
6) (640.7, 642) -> 14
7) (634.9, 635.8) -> 14.3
